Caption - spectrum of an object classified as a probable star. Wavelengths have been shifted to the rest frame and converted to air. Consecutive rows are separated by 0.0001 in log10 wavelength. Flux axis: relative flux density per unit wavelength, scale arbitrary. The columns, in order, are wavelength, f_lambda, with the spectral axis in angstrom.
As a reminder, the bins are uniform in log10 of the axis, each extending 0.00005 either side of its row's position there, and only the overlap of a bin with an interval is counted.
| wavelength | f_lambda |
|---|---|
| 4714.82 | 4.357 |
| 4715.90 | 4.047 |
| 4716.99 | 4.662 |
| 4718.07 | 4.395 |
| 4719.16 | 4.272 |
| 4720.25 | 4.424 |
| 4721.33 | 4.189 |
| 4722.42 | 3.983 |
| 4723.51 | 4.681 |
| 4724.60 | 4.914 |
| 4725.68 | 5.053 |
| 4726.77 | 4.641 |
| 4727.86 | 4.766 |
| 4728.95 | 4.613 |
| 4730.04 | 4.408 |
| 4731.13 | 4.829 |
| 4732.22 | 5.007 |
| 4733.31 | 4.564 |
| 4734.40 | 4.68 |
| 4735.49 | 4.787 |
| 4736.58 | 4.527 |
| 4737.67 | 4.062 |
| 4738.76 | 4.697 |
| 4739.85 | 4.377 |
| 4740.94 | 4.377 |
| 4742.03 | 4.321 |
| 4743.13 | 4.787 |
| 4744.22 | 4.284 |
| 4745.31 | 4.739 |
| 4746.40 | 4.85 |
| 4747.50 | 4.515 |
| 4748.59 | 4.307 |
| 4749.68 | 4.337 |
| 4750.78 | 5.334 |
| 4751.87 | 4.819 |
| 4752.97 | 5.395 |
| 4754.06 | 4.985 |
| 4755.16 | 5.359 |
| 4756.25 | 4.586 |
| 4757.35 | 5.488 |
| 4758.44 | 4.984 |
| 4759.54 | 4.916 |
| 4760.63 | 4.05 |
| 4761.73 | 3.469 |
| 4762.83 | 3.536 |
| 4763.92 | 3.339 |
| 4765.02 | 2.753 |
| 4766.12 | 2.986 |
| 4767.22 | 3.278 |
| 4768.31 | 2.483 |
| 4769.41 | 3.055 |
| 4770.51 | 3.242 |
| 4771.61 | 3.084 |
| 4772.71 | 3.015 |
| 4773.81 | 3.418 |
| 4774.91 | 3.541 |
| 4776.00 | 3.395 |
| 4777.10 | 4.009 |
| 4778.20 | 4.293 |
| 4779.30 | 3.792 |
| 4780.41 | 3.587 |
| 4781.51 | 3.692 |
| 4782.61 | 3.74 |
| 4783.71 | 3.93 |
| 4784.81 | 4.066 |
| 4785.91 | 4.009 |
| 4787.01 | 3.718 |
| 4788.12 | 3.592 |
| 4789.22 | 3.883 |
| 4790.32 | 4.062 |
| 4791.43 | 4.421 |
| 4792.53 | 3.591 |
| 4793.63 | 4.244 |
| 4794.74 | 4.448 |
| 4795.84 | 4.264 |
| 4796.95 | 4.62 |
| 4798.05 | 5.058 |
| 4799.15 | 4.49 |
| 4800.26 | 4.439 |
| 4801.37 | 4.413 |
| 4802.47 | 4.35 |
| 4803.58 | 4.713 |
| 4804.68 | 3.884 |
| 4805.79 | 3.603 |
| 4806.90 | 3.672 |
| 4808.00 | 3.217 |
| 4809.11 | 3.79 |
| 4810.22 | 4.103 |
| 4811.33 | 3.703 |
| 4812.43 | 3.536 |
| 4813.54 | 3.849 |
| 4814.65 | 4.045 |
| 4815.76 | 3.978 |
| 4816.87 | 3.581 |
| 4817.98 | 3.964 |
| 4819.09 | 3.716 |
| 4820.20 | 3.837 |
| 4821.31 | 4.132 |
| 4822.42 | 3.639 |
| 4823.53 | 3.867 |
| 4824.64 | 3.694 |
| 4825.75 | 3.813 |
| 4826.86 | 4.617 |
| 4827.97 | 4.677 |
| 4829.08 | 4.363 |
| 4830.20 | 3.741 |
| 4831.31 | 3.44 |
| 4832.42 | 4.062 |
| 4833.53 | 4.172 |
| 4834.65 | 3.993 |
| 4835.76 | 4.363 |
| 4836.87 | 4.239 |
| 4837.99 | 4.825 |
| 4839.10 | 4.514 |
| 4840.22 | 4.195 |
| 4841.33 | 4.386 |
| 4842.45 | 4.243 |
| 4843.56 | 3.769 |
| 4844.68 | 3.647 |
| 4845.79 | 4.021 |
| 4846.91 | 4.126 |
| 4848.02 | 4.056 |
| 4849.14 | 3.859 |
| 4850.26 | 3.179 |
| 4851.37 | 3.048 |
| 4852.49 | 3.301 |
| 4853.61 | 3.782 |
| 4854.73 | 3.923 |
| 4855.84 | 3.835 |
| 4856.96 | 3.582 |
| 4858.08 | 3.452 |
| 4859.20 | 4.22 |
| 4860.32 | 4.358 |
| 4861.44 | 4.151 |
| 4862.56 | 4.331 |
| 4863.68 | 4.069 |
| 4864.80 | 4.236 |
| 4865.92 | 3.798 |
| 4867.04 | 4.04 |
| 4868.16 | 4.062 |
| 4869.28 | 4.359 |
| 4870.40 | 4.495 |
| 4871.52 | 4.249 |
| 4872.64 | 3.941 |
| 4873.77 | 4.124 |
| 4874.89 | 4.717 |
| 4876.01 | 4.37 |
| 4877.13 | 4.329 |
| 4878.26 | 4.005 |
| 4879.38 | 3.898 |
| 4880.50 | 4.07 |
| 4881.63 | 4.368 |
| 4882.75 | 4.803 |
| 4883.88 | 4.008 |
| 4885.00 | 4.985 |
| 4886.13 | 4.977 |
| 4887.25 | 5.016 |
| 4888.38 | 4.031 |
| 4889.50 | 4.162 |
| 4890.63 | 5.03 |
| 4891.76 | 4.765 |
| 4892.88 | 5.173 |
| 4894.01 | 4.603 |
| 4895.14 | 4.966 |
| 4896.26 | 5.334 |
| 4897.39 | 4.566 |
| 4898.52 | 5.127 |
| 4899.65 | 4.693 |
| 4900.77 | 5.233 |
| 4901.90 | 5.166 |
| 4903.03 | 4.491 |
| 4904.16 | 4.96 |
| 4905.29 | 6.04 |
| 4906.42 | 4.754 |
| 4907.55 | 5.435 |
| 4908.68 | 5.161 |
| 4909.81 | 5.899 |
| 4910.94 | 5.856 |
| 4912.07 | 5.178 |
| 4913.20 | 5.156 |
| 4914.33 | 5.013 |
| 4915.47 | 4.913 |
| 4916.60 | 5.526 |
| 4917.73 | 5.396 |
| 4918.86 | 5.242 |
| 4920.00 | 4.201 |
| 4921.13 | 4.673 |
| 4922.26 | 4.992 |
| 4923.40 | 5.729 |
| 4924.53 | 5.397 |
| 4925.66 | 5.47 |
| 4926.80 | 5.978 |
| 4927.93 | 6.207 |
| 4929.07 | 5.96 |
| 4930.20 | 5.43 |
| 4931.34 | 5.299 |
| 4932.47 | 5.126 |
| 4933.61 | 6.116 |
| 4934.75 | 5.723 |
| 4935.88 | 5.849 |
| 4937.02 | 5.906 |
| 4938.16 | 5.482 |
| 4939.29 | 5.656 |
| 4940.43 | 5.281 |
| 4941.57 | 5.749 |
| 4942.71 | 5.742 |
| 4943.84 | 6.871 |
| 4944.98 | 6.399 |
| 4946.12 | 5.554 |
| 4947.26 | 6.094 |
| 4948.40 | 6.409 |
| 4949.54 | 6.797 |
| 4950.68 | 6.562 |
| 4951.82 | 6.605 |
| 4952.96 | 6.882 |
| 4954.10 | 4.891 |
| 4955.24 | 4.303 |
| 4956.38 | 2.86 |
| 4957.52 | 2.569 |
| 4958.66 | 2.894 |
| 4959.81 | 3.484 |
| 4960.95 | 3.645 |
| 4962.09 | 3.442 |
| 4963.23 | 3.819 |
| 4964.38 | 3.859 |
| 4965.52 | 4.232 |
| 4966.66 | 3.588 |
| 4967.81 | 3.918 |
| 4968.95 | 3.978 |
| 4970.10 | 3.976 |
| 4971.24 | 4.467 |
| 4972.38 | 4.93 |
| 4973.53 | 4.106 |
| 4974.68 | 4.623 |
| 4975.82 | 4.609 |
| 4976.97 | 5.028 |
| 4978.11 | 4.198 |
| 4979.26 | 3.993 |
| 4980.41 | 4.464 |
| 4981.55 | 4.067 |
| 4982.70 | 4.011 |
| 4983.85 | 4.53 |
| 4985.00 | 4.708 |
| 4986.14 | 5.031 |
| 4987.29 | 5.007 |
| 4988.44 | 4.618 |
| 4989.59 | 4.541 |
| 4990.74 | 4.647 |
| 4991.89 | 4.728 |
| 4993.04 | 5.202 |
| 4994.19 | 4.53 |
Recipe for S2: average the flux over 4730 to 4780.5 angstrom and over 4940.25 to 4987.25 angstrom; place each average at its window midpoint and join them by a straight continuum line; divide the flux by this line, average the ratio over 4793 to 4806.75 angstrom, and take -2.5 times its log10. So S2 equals -0.01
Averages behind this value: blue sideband 4.19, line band 4.35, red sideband 4.71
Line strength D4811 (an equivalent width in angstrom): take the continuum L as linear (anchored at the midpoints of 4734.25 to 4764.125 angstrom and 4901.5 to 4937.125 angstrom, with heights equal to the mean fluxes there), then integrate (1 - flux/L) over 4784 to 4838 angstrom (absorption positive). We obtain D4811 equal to 9.2 angstrom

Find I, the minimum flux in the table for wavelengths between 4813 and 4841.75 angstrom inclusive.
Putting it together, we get 3.44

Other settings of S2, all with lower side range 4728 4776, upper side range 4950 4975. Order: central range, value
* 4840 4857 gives 0.12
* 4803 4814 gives 0.12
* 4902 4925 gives -0.22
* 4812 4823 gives 0.11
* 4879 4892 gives -0.06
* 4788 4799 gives 0.00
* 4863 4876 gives 0.01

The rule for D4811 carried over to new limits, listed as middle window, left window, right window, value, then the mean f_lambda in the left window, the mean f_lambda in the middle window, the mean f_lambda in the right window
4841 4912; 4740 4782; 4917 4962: 7.15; 4.06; 4.41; 5.35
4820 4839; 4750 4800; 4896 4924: 1.55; 4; 4.1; 5.15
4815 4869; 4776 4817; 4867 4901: 3.78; 4.01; 3.98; 4.53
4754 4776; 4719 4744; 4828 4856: 3.26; 4.56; 3.74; 3.98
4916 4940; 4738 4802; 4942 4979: -4.52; 4.11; 5.49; 4.73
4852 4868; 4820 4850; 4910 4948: 1.91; 4.08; 3.94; 5.56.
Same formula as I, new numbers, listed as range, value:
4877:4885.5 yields 3.898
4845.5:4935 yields 3.048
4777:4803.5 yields 3.587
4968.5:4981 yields 3.976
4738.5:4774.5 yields 2.483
